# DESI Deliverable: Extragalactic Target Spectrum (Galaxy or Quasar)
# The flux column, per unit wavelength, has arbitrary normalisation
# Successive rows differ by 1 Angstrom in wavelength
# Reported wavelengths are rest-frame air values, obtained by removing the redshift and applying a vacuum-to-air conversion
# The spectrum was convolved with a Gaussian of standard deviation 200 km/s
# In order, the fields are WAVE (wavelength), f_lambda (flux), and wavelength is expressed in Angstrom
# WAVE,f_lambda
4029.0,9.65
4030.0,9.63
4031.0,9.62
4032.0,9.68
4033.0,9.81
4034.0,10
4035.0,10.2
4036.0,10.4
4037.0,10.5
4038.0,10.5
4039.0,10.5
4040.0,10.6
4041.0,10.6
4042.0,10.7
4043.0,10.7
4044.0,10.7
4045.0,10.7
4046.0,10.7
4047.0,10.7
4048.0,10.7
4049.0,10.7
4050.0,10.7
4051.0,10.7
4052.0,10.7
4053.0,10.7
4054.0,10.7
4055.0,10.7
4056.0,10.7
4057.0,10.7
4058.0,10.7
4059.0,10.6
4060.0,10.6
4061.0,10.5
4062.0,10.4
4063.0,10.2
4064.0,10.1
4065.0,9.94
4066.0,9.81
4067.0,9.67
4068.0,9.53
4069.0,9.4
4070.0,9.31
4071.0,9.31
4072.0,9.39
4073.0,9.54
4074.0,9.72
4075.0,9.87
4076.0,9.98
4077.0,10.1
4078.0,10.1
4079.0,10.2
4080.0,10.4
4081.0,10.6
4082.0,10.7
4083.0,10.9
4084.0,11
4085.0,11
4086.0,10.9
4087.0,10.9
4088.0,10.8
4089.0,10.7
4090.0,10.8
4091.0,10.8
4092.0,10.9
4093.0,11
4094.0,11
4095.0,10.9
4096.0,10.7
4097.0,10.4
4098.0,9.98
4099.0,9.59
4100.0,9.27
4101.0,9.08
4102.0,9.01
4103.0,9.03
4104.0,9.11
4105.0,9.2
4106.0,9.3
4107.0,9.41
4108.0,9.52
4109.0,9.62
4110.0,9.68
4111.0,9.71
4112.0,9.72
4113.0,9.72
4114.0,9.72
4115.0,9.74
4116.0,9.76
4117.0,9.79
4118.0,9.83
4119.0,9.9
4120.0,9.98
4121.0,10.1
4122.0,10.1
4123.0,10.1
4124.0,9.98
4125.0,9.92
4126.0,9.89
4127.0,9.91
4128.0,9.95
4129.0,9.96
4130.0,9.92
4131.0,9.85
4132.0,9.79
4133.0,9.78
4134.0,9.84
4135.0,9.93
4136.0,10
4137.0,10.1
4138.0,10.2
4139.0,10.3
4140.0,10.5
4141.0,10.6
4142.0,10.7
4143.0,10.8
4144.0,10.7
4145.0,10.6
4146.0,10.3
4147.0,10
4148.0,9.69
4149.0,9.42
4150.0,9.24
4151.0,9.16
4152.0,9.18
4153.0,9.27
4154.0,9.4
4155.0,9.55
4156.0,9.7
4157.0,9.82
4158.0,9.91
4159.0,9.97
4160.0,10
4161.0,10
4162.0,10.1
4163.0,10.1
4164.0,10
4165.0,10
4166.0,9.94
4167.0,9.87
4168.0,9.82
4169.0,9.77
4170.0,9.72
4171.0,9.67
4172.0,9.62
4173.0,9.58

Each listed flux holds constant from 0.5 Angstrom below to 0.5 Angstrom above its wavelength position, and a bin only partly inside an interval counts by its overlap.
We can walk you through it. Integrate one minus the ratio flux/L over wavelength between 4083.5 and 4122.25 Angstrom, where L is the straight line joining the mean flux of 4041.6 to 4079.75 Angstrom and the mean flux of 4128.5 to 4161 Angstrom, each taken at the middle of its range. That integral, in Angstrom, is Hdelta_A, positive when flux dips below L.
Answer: 0.2 Angstrom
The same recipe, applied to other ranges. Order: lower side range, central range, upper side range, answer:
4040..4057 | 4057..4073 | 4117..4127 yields 0.8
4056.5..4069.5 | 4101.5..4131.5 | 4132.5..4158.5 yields 0.9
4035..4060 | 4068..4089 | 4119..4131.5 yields 0.3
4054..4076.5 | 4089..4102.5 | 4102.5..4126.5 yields -0.6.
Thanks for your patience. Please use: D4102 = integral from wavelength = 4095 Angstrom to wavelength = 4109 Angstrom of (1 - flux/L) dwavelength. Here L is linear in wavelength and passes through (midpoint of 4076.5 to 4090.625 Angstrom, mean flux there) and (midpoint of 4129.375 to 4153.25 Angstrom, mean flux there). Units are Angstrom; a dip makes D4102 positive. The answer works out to 1.2 Angstrom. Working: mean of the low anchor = 10.7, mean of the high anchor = 10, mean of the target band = 9.56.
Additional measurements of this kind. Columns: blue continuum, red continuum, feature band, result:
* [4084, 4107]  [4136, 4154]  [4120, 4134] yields 0.21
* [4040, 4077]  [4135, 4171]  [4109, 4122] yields 0.36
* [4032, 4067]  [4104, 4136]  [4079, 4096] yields -1.18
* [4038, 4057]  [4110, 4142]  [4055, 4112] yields 1.29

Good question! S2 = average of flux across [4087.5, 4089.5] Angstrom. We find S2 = 10.8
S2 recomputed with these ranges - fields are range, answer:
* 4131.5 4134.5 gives 9.8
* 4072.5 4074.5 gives 9.63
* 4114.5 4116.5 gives 9.75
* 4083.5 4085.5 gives 11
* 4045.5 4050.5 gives 10.7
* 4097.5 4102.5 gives 9.39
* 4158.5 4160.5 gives 9.98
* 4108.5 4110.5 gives 9.65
